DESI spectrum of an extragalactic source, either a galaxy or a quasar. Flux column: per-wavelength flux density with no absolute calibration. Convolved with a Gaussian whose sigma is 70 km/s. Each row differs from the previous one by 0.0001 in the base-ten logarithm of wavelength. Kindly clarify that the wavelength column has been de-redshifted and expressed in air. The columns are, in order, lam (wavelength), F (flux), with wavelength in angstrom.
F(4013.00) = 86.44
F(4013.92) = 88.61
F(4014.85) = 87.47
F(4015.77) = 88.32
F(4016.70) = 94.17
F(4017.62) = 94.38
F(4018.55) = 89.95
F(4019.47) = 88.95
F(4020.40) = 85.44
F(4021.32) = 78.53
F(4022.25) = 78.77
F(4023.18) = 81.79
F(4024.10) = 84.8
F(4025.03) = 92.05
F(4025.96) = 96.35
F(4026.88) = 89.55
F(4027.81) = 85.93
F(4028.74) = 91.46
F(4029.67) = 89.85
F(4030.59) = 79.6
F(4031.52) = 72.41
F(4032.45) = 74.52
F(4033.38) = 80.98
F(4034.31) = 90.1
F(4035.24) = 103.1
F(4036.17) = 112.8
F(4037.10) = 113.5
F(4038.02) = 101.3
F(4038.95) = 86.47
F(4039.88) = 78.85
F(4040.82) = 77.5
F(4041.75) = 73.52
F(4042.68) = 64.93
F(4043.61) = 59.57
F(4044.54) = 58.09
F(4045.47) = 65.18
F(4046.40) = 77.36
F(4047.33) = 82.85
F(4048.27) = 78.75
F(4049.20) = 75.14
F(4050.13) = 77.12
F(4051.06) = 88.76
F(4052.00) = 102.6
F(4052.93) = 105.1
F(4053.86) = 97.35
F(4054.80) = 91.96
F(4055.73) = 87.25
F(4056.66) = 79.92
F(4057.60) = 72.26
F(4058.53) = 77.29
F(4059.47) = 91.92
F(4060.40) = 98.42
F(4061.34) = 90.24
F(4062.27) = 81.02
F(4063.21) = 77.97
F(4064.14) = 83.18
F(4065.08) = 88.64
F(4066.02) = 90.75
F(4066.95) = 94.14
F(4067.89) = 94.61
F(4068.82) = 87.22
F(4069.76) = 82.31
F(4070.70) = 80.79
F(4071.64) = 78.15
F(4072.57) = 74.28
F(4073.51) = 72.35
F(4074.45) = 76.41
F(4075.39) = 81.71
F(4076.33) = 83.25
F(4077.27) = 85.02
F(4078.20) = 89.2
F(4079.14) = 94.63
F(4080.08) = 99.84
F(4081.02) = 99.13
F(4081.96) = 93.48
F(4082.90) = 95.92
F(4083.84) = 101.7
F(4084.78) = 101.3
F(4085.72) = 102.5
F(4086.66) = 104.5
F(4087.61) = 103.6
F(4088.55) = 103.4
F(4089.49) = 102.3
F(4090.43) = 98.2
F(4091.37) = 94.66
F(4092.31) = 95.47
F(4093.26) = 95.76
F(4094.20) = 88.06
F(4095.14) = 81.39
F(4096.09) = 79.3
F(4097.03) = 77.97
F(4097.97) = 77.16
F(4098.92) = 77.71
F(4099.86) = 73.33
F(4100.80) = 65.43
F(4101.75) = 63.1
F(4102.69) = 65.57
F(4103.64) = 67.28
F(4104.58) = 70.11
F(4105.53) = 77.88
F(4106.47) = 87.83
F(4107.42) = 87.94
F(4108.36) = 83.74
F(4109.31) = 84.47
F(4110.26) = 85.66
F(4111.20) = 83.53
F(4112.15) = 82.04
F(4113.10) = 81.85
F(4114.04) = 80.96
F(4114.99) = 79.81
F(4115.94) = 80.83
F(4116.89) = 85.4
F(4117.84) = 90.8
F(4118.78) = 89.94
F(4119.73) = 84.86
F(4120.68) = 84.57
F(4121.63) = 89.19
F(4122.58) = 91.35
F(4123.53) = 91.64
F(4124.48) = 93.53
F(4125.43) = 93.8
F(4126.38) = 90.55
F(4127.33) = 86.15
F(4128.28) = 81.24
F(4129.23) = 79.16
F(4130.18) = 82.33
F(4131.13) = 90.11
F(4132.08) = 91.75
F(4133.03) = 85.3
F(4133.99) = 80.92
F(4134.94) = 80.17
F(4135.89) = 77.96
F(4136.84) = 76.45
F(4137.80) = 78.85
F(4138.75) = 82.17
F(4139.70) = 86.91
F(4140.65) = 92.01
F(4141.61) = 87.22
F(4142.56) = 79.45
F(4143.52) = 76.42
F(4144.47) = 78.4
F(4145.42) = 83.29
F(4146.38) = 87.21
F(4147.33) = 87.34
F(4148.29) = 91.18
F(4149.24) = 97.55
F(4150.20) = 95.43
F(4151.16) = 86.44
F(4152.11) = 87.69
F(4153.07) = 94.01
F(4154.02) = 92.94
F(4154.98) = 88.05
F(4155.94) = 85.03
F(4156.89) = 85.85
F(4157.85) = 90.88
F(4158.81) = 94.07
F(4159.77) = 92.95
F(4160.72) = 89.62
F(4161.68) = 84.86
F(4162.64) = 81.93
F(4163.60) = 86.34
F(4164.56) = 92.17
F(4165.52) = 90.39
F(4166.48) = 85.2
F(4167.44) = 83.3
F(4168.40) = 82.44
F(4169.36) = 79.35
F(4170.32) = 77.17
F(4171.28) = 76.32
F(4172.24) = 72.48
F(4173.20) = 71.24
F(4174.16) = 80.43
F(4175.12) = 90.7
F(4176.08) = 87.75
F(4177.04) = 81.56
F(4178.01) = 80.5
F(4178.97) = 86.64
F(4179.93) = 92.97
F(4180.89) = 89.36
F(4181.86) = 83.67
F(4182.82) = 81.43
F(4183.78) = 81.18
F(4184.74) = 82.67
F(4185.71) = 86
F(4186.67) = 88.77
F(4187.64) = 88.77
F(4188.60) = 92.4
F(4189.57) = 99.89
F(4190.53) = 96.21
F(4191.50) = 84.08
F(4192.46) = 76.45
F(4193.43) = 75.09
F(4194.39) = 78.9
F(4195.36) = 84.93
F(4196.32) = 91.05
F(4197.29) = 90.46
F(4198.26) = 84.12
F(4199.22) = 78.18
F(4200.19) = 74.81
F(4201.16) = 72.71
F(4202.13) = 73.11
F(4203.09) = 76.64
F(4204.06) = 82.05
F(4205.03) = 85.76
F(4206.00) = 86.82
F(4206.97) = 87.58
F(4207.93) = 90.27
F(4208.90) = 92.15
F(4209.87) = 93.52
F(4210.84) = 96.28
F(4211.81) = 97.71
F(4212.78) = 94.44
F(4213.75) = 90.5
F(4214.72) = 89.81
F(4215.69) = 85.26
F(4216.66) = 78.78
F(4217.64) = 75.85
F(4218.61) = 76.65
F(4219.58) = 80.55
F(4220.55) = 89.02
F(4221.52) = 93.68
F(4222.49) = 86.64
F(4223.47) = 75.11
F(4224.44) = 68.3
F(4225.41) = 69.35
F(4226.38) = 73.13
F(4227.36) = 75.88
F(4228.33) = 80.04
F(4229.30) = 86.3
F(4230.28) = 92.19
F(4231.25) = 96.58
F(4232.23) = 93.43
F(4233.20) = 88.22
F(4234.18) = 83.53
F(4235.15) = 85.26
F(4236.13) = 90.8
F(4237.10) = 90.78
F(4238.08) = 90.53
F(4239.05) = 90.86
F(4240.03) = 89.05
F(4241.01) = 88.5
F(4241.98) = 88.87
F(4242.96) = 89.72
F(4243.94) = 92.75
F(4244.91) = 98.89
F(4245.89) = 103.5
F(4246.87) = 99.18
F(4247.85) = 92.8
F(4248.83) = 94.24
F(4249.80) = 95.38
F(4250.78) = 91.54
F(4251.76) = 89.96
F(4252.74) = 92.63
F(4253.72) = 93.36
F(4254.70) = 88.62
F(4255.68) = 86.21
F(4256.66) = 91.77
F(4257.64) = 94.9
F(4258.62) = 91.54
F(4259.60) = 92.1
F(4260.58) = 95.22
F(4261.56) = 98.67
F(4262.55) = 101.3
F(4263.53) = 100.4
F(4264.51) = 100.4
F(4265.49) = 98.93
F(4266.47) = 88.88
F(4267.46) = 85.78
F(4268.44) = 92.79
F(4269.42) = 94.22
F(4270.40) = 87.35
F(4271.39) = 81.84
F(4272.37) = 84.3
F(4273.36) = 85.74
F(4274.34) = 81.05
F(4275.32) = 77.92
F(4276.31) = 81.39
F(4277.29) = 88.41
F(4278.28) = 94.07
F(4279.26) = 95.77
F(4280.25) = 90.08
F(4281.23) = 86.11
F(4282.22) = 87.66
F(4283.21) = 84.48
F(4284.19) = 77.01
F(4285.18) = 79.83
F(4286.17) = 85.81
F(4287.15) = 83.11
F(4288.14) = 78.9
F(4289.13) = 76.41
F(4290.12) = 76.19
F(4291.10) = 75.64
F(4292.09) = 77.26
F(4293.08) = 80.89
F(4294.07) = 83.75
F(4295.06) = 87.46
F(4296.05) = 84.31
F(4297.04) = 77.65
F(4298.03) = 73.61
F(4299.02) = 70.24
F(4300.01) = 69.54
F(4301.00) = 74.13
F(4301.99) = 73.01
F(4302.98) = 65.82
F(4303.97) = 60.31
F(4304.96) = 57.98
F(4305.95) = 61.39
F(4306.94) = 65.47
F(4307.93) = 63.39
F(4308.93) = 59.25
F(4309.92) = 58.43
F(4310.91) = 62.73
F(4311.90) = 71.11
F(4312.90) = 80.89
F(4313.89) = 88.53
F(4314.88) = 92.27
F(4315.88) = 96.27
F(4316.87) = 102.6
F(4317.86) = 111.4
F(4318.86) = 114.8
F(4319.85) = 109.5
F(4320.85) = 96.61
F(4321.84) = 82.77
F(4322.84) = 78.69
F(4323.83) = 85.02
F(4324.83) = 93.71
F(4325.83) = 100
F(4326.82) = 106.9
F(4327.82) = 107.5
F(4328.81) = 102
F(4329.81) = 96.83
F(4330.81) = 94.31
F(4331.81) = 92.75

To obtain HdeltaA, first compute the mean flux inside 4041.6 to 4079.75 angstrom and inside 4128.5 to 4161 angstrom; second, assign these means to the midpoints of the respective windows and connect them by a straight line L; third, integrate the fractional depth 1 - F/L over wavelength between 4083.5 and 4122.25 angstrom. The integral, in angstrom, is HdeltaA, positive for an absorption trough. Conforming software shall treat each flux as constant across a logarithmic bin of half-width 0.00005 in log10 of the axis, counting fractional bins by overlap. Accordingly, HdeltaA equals -0.5 angstrom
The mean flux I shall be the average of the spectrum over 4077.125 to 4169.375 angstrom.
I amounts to 86.7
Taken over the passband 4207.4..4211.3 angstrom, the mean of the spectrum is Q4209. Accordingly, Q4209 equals 93.1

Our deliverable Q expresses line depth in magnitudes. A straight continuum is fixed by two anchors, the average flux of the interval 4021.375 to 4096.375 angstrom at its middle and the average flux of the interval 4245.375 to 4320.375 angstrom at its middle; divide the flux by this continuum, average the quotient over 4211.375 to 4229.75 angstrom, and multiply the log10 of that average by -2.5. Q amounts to 0.042 mag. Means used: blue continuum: 87.4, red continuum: 85.1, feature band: 82.4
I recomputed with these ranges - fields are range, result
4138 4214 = 85.8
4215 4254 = 87.4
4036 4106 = 85.5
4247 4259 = 92.1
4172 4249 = 86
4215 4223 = 83.4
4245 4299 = 88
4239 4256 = 92.6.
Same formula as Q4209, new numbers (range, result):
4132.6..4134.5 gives 82.7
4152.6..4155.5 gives 91.6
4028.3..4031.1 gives 86.8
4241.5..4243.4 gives 89.1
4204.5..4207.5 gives 86.8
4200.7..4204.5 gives 76.1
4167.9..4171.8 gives 78.8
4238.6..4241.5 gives 89.4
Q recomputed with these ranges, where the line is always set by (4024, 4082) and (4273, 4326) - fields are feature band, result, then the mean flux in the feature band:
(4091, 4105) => 0.09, 78.1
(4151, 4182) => -0.03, 85.6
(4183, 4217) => -0.04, 85.9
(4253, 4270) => -0.15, 93.8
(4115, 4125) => -0.04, 87.8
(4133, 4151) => -0.01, 84.4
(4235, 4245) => -0.10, 90.4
